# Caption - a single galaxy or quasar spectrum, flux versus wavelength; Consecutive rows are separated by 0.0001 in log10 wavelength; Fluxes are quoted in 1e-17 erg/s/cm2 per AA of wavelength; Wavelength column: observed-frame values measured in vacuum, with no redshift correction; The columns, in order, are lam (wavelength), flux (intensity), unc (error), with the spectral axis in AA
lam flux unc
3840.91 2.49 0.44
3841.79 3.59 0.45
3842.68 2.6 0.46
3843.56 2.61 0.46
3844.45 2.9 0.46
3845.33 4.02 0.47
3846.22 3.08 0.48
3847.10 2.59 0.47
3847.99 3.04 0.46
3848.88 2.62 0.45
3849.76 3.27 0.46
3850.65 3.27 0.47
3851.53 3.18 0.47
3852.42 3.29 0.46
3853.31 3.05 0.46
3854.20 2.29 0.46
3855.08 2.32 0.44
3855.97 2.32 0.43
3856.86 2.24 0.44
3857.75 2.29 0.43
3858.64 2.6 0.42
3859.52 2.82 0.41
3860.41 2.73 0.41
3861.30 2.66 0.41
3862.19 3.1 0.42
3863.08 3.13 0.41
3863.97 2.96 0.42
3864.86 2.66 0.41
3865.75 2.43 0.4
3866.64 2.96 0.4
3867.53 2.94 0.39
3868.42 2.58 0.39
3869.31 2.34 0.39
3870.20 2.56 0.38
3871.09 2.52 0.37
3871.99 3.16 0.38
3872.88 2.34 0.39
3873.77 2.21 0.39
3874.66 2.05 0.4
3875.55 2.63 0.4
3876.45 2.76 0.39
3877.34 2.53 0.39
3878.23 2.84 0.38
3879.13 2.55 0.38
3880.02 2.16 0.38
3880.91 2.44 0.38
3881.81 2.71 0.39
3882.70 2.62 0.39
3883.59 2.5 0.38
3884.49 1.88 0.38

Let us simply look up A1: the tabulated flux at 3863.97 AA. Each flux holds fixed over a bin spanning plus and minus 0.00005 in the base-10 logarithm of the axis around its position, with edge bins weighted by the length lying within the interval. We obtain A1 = 2.96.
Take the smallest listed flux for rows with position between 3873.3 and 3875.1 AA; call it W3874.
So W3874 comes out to 2.05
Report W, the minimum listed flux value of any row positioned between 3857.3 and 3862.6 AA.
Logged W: 2.29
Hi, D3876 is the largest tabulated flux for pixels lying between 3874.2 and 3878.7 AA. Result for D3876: 2.84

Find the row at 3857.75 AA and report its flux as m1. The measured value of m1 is 2.29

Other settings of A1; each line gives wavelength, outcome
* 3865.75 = 2.43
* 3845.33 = 4.02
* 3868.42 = 2.58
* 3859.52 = 2.82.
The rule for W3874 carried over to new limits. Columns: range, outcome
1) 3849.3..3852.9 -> 3.18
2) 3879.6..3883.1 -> 2.16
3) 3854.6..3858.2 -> 2.24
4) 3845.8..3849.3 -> 2.59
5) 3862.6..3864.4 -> 2.96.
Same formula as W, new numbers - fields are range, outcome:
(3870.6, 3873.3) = 2.34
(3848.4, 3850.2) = 2.62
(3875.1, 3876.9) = 2.63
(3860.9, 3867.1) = 2.43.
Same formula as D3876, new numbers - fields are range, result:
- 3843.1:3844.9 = 2.9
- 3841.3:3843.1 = 3.59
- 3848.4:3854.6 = 3.29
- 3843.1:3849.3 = 4.02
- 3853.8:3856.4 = 2.32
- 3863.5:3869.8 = 2.96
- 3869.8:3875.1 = 3.16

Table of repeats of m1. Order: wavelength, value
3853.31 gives 3.05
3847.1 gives 2.59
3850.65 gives 3.27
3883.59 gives 2.5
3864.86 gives 2.66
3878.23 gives 2.84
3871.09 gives 2.52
